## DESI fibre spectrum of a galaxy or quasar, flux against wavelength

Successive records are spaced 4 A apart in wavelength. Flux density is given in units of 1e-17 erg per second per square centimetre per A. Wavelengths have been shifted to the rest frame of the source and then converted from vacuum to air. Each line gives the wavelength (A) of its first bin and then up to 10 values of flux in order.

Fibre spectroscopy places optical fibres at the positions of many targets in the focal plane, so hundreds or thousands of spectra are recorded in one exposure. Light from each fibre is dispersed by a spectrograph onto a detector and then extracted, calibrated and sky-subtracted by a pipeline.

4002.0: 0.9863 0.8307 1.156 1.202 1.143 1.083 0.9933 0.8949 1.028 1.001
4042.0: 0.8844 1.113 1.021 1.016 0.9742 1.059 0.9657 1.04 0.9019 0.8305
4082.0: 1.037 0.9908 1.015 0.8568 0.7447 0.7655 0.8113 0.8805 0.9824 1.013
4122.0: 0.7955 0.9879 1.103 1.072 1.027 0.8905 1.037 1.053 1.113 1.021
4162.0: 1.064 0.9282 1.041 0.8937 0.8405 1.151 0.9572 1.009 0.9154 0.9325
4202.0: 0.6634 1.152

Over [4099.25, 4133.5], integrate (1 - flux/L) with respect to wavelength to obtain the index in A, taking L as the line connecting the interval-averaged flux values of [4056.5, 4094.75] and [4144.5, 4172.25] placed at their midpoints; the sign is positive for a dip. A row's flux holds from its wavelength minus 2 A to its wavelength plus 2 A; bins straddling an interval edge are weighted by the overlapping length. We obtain 2.8 A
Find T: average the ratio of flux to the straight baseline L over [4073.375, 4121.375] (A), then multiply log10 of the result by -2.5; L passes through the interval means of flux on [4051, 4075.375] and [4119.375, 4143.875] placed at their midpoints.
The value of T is 0.103 mag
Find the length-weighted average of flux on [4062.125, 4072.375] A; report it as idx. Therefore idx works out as 1.01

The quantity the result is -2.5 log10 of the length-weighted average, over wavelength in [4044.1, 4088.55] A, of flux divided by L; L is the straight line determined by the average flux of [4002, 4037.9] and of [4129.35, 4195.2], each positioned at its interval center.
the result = 0.03 mag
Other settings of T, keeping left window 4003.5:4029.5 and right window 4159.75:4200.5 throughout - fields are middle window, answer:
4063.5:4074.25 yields 0.05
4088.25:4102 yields 0.19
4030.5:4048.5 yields 0.05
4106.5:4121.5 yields 0.09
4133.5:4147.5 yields -0.01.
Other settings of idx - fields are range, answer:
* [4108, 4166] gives 1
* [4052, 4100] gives 0.953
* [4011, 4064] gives 1.03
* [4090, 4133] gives 0.904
